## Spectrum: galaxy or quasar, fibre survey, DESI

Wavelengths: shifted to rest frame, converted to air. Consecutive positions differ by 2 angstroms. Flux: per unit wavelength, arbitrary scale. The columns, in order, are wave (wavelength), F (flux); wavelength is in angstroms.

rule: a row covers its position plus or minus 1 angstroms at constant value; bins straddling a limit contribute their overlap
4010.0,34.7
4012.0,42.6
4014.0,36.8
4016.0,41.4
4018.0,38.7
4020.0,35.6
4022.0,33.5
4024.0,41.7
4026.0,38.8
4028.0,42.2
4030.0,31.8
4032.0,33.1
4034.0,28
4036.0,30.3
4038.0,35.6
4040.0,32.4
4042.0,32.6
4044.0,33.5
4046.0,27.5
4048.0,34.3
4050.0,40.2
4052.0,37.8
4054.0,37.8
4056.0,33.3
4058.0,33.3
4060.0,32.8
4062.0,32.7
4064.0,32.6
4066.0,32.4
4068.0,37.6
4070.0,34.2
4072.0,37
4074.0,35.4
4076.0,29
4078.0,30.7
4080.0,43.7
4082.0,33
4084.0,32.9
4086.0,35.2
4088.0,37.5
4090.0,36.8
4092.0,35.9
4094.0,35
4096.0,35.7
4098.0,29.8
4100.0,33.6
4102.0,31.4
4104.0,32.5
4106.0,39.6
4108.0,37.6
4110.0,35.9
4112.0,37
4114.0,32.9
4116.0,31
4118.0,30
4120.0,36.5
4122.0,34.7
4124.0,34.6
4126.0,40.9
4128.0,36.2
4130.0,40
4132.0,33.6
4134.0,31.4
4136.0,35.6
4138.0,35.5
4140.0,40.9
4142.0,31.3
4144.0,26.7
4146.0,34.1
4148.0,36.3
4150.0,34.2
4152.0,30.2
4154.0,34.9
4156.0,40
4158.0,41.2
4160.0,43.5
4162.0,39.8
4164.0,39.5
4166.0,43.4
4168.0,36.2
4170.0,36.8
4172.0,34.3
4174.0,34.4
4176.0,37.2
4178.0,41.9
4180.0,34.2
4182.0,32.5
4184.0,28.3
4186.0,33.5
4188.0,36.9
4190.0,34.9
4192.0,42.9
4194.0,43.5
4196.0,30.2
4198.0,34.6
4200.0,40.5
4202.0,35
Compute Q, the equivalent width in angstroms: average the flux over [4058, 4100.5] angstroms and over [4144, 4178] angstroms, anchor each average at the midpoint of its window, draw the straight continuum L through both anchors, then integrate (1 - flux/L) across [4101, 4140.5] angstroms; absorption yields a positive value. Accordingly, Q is 0.5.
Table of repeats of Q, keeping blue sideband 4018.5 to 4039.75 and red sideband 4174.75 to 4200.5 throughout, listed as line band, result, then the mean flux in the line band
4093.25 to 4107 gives 0.62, 33.9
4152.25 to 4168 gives -1.59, 39.6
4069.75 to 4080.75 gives 0.16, 34.9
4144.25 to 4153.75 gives 0.70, 33.2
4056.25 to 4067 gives 0.75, 32.8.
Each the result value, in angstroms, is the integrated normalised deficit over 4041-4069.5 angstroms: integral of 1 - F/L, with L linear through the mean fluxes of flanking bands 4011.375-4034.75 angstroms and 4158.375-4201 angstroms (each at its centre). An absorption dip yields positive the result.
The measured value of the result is 2.21 angstroms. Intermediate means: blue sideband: 37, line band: 34.2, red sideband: 37.2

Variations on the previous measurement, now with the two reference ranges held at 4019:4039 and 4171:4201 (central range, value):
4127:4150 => 0.67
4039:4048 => 0.85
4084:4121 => 0.92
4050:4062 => -0.01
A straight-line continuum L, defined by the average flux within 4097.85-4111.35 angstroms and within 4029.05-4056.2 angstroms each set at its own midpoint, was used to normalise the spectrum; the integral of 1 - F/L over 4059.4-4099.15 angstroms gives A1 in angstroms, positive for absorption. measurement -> -0.4 angstroms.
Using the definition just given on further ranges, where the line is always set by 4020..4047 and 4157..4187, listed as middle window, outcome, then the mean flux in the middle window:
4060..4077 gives 0.5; 33.8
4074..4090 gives 0.1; 34.8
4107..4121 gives 0.5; 34.4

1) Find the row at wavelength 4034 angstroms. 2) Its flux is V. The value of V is 28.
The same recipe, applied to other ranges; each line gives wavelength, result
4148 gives 36.3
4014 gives 36.8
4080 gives 43.7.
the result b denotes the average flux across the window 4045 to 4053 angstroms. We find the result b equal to 35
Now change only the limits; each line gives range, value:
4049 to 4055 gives 38.6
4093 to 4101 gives 33.5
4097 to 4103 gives 31.6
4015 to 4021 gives 38.6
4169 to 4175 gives 35.2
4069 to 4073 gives 35.6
